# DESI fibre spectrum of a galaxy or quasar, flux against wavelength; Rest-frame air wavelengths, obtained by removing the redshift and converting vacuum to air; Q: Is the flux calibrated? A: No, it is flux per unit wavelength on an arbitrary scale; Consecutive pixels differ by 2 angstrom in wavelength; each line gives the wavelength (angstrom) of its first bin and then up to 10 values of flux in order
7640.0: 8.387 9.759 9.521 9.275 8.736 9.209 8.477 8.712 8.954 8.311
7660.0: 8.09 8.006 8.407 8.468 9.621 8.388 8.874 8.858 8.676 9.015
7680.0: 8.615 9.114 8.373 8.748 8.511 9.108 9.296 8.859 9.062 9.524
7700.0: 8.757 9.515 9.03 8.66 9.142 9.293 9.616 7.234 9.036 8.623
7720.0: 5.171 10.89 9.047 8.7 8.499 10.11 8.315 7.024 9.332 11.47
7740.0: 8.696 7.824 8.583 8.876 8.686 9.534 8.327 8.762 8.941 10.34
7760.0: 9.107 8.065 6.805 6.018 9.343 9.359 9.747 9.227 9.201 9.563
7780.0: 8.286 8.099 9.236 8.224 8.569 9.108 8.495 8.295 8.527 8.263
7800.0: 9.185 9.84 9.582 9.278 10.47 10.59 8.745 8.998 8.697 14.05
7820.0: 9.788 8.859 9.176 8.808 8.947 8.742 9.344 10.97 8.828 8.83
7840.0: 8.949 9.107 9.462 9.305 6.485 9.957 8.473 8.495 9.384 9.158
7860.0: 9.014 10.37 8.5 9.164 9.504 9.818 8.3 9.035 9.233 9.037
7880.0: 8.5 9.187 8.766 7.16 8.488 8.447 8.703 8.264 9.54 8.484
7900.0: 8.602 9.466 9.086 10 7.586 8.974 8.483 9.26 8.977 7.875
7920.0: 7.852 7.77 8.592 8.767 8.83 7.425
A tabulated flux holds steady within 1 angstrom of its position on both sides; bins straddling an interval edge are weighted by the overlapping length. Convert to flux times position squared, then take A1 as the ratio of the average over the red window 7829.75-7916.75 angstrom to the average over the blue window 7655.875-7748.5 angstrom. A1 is 1.1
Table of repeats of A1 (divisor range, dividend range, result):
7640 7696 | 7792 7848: 1.10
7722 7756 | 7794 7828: 1.08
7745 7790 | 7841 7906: 1.05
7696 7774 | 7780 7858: 1.06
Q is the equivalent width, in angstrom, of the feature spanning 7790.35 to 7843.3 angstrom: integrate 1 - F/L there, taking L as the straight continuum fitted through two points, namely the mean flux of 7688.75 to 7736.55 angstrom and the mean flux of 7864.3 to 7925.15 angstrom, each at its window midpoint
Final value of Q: -3.5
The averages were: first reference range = 8.82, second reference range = 8.74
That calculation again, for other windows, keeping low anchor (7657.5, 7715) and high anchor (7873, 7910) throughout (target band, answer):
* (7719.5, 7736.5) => 0.3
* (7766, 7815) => -1.4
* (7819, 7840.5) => -1.1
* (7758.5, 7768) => 1.0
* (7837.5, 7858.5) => -0.2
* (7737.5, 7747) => -0.2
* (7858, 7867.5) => -0.5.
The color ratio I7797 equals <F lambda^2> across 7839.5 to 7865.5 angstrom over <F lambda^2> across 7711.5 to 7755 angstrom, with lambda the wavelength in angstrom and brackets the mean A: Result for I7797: 1.06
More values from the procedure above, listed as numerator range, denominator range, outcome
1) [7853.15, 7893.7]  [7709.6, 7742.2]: 1.05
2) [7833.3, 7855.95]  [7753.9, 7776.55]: 1.05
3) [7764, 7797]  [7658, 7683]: 1.03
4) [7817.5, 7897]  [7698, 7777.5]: 1.06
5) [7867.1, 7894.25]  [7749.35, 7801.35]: 1.03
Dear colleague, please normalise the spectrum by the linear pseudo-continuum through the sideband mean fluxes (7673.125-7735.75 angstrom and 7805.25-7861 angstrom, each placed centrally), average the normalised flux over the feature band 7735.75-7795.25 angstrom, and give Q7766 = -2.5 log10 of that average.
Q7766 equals 0.03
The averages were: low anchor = 8.79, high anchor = 9.32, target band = 8.8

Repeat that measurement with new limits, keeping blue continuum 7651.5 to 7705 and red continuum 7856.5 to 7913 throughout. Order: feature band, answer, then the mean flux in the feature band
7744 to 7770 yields 0.03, 8.6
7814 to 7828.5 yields -0.10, 9.74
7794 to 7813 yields -0.06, 9.33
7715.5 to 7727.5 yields 0.03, 8.56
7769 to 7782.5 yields -0.03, 9.1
